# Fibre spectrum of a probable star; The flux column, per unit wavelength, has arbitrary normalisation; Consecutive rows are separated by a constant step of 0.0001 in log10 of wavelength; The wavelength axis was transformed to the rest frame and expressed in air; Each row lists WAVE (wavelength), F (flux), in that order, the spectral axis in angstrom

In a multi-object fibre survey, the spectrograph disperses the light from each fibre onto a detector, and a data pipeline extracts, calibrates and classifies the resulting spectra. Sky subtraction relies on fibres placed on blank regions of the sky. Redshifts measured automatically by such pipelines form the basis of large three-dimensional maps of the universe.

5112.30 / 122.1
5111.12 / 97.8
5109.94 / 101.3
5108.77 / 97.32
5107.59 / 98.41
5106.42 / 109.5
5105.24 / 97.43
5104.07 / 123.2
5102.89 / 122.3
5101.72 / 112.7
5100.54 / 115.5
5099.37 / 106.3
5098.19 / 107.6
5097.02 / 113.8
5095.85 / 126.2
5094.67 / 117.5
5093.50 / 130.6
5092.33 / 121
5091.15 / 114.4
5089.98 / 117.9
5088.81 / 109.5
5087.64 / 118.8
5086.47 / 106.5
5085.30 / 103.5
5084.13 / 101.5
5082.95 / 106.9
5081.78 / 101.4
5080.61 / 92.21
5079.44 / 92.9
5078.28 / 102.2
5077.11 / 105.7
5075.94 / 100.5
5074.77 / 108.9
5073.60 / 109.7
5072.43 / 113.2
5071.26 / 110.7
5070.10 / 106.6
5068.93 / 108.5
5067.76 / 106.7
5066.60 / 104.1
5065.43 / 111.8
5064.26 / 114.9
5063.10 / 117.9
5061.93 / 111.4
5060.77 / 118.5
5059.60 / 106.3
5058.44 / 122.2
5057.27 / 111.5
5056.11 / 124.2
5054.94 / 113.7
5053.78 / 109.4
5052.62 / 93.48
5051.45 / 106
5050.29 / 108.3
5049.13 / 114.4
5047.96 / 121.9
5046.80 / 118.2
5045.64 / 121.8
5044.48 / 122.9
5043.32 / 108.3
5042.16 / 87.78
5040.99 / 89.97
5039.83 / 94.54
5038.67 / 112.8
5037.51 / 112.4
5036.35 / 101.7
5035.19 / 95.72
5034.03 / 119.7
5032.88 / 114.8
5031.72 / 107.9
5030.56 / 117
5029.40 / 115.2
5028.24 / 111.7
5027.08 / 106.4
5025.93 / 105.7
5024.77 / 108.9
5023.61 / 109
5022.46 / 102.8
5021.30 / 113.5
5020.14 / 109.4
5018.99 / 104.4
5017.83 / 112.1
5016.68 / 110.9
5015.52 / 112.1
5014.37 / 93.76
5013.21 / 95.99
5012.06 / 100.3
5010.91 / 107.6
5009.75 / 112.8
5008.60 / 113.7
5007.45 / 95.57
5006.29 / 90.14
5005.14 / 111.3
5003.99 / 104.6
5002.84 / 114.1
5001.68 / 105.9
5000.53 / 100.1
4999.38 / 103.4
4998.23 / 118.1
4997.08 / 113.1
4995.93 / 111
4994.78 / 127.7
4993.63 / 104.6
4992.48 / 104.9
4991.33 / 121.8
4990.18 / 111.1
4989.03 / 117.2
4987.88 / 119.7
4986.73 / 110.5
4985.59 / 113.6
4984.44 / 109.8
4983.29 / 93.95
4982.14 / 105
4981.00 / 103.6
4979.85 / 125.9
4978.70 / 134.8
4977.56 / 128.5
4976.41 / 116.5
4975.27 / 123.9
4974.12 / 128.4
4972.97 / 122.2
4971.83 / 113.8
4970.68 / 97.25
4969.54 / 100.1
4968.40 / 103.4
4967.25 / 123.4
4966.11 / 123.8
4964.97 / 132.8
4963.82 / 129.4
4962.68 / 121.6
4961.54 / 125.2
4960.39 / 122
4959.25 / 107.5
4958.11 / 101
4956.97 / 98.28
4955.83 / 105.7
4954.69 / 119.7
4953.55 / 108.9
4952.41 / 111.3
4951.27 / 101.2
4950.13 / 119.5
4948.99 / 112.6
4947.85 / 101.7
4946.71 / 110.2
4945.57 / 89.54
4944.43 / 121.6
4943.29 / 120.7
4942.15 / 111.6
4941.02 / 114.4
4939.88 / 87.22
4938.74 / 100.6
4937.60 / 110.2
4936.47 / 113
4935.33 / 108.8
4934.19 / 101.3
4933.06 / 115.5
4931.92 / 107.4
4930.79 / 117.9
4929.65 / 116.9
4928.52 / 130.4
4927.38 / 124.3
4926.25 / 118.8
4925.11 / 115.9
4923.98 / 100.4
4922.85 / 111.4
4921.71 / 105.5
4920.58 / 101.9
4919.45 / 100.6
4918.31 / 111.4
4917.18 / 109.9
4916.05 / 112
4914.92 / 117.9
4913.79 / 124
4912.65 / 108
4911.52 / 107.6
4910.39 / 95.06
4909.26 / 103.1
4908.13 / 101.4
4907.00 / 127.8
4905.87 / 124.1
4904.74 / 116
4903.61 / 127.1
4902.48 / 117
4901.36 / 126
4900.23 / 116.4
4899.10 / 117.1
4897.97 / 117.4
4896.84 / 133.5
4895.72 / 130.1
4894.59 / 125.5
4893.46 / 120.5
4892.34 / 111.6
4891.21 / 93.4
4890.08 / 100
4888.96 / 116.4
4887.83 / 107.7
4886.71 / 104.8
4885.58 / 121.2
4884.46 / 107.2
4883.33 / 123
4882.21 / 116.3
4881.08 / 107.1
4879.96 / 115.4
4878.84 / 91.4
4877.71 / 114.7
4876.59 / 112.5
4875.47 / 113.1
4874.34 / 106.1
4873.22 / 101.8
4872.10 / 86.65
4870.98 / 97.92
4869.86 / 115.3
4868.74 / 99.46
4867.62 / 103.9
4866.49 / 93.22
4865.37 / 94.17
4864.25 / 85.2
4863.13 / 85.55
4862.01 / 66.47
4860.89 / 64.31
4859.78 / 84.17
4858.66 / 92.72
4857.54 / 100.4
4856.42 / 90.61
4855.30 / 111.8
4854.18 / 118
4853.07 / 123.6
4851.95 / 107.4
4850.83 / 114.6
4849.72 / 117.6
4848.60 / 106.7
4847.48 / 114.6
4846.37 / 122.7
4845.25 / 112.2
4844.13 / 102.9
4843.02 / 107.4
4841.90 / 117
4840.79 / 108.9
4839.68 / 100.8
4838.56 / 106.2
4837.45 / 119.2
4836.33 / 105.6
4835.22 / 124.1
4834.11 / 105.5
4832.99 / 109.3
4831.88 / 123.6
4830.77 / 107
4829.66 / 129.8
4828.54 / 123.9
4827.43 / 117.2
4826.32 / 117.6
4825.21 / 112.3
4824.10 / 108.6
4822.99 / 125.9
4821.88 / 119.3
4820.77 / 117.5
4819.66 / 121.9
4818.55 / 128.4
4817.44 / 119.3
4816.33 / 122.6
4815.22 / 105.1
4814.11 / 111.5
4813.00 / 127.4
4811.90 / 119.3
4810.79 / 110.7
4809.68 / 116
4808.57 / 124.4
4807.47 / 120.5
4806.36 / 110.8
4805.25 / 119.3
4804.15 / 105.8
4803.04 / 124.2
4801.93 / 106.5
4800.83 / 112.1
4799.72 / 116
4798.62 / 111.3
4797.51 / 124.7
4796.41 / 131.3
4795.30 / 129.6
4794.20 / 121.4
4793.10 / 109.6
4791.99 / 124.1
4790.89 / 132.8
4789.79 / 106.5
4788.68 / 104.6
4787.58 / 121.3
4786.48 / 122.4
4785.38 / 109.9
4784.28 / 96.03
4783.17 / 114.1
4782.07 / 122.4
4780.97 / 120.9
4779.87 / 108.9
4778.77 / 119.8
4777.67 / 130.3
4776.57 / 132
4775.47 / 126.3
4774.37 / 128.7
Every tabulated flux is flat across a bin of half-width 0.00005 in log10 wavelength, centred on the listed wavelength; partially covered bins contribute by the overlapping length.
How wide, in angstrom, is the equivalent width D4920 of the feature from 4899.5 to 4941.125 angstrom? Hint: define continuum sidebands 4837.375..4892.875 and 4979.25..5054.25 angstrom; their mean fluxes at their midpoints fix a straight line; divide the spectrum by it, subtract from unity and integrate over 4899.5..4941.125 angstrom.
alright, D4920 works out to -2.4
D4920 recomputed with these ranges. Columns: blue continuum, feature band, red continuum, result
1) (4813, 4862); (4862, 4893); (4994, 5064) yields 1.9 angstrom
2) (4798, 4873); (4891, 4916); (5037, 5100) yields -1.6 angstrom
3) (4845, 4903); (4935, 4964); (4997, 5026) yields -1.0 angstrom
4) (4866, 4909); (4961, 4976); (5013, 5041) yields -1.3 angstrom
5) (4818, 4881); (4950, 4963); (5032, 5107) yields -0.3 angstrom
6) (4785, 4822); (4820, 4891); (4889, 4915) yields 5.6 angstrom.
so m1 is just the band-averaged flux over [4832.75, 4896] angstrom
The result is 106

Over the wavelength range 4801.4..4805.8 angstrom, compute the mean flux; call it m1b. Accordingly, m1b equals 114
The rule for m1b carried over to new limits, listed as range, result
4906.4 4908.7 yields 115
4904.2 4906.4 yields 120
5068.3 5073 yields 110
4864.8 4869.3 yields 97.5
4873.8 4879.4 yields 107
